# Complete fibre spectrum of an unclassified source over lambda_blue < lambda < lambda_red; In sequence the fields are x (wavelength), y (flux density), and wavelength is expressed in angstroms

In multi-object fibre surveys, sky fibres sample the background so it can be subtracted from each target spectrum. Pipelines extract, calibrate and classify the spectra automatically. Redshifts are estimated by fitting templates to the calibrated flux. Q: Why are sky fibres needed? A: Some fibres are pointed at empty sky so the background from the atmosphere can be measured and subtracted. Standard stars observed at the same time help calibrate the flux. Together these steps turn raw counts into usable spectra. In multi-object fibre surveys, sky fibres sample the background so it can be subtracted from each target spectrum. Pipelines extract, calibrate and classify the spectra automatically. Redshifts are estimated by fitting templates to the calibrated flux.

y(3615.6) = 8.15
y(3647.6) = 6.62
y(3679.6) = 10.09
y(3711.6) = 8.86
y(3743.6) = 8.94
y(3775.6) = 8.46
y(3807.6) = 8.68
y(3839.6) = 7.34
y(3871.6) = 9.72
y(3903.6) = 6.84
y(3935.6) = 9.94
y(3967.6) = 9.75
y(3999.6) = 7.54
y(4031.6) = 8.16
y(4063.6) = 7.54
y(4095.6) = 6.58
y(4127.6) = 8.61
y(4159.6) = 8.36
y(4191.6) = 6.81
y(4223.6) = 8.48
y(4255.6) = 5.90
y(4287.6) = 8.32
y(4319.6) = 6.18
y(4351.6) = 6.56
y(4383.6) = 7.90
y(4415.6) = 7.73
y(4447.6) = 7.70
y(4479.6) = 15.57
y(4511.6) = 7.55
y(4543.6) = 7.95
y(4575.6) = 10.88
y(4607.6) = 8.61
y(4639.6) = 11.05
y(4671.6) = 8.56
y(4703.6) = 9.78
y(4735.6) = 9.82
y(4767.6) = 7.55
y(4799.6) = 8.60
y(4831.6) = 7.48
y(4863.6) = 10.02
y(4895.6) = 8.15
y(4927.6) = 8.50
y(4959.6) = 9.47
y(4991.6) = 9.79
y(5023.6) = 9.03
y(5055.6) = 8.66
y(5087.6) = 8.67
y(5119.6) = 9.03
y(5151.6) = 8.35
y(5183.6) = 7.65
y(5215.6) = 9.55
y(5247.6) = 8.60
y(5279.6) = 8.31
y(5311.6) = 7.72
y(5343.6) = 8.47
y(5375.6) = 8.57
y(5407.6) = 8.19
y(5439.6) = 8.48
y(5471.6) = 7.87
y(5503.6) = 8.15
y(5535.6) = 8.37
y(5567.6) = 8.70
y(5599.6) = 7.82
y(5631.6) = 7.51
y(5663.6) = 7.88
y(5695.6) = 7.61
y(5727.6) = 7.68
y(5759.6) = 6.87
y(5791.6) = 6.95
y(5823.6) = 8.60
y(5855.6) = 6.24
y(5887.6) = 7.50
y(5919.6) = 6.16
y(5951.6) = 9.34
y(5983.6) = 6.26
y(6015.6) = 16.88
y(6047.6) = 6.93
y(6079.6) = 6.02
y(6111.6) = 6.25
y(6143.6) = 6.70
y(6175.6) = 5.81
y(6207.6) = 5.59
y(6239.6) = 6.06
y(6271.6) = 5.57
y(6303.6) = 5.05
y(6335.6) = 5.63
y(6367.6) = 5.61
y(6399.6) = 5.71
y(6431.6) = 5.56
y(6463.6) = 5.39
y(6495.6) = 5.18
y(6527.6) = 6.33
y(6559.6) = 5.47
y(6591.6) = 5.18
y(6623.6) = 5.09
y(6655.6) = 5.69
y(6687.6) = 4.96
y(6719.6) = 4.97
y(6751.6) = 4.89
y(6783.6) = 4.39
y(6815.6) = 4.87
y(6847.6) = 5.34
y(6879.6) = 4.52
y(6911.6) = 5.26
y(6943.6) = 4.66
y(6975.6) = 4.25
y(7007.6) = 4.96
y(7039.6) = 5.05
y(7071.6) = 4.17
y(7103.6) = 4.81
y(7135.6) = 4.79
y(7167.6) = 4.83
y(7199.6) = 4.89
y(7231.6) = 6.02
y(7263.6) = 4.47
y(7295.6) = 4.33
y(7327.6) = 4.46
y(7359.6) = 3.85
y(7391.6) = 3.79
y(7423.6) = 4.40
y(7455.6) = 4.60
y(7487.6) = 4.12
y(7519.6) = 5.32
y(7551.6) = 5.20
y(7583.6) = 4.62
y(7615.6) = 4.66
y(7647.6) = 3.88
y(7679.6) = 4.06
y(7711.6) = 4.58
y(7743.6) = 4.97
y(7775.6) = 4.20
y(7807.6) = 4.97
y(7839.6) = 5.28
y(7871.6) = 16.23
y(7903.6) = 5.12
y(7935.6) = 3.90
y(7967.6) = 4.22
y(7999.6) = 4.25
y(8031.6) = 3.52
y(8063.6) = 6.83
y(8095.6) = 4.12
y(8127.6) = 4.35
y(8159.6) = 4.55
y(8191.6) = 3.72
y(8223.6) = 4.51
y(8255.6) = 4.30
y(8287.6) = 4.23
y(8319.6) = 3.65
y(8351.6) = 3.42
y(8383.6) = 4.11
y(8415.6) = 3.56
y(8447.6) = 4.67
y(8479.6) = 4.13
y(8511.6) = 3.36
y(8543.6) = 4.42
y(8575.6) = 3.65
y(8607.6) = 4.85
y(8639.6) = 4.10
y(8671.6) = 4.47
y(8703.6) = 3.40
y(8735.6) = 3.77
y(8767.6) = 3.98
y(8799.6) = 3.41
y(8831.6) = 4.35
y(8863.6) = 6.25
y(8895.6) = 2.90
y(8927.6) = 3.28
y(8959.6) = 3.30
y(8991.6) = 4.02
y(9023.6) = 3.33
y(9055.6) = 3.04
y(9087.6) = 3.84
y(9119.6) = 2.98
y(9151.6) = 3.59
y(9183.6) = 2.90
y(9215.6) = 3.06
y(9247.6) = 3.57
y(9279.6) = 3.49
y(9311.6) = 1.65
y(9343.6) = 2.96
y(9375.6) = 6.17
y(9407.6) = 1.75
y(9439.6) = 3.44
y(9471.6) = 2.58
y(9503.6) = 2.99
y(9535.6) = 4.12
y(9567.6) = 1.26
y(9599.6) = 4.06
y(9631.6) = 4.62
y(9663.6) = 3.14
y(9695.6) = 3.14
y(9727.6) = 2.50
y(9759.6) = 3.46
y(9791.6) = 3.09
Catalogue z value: 0.20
